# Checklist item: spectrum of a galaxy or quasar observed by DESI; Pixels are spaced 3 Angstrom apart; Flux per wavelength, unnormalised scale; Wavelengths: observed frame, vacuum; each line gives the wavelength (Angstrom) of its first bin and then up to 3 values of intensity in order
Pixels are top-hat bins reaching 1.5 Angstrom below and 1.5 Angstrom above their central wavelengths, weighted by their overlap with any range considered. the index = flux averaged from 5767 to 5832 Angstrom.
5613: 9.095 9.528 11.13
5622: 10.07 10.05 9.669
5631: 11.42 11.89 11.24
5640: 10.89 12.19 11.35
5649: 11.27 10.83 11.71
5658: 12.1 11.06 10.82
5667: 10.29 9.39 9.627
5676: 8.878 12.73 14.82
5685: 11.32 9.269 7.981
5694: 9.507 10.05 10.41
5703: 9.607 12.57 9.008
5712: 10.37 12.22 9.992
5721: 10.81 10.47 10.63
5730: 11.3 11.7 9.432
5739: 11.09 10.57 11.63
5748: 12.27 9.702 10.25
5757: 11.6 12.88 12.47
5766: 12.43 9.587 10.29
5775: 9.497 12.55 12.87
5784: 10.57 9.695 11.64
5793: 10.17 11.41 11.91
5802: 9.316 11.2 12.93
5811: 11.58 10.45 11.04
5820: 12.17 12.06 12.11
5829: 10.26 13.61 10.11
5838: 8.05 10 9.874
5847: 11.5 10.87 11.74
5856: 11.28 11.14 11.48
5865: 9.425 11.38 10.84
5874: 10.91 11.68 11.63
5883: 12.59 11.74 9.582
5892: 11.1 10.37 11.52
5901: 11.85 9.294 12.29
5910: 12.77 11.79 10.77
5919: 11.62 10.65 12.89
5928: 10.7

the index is 11.2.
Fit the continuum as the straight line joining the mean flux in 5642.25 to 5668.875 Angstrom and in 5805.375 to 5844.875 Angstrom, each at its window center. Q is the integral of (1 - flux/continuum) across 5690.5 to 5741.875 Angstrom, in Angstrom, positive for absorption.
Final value 3.3 Angstrom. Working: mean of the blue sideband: 11.2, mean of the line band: 10.5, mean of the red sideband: 11.1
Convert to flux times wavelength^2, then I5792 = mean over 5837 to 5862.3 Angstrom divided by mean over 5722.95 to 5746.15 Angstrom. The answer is 1.0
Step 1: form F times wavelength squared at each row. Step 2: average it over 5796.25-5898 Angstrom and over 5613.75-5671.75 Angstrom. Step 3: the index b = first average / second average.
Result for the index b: 1.10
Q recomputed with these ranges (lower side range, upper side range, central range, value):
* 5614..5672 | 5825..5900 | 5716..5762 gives -0.28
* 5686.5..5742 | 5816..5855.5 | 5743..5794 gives -2.51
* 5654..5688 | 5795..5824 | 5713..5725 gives 0.33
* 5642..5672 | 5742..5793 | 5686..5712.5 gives 2.95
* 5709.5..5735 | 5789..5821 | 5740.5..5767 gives -1.28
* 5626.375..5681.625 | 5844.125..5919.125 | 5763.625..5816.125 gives 0.27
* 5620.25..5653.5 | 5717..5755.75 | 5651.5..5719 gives 1.55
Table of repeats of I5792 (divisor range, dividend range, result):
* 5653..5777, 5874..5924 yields 1.12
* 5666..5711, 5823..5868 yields 1.11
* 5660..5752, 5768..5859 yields 1.08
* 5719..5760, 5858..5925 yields 1.08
